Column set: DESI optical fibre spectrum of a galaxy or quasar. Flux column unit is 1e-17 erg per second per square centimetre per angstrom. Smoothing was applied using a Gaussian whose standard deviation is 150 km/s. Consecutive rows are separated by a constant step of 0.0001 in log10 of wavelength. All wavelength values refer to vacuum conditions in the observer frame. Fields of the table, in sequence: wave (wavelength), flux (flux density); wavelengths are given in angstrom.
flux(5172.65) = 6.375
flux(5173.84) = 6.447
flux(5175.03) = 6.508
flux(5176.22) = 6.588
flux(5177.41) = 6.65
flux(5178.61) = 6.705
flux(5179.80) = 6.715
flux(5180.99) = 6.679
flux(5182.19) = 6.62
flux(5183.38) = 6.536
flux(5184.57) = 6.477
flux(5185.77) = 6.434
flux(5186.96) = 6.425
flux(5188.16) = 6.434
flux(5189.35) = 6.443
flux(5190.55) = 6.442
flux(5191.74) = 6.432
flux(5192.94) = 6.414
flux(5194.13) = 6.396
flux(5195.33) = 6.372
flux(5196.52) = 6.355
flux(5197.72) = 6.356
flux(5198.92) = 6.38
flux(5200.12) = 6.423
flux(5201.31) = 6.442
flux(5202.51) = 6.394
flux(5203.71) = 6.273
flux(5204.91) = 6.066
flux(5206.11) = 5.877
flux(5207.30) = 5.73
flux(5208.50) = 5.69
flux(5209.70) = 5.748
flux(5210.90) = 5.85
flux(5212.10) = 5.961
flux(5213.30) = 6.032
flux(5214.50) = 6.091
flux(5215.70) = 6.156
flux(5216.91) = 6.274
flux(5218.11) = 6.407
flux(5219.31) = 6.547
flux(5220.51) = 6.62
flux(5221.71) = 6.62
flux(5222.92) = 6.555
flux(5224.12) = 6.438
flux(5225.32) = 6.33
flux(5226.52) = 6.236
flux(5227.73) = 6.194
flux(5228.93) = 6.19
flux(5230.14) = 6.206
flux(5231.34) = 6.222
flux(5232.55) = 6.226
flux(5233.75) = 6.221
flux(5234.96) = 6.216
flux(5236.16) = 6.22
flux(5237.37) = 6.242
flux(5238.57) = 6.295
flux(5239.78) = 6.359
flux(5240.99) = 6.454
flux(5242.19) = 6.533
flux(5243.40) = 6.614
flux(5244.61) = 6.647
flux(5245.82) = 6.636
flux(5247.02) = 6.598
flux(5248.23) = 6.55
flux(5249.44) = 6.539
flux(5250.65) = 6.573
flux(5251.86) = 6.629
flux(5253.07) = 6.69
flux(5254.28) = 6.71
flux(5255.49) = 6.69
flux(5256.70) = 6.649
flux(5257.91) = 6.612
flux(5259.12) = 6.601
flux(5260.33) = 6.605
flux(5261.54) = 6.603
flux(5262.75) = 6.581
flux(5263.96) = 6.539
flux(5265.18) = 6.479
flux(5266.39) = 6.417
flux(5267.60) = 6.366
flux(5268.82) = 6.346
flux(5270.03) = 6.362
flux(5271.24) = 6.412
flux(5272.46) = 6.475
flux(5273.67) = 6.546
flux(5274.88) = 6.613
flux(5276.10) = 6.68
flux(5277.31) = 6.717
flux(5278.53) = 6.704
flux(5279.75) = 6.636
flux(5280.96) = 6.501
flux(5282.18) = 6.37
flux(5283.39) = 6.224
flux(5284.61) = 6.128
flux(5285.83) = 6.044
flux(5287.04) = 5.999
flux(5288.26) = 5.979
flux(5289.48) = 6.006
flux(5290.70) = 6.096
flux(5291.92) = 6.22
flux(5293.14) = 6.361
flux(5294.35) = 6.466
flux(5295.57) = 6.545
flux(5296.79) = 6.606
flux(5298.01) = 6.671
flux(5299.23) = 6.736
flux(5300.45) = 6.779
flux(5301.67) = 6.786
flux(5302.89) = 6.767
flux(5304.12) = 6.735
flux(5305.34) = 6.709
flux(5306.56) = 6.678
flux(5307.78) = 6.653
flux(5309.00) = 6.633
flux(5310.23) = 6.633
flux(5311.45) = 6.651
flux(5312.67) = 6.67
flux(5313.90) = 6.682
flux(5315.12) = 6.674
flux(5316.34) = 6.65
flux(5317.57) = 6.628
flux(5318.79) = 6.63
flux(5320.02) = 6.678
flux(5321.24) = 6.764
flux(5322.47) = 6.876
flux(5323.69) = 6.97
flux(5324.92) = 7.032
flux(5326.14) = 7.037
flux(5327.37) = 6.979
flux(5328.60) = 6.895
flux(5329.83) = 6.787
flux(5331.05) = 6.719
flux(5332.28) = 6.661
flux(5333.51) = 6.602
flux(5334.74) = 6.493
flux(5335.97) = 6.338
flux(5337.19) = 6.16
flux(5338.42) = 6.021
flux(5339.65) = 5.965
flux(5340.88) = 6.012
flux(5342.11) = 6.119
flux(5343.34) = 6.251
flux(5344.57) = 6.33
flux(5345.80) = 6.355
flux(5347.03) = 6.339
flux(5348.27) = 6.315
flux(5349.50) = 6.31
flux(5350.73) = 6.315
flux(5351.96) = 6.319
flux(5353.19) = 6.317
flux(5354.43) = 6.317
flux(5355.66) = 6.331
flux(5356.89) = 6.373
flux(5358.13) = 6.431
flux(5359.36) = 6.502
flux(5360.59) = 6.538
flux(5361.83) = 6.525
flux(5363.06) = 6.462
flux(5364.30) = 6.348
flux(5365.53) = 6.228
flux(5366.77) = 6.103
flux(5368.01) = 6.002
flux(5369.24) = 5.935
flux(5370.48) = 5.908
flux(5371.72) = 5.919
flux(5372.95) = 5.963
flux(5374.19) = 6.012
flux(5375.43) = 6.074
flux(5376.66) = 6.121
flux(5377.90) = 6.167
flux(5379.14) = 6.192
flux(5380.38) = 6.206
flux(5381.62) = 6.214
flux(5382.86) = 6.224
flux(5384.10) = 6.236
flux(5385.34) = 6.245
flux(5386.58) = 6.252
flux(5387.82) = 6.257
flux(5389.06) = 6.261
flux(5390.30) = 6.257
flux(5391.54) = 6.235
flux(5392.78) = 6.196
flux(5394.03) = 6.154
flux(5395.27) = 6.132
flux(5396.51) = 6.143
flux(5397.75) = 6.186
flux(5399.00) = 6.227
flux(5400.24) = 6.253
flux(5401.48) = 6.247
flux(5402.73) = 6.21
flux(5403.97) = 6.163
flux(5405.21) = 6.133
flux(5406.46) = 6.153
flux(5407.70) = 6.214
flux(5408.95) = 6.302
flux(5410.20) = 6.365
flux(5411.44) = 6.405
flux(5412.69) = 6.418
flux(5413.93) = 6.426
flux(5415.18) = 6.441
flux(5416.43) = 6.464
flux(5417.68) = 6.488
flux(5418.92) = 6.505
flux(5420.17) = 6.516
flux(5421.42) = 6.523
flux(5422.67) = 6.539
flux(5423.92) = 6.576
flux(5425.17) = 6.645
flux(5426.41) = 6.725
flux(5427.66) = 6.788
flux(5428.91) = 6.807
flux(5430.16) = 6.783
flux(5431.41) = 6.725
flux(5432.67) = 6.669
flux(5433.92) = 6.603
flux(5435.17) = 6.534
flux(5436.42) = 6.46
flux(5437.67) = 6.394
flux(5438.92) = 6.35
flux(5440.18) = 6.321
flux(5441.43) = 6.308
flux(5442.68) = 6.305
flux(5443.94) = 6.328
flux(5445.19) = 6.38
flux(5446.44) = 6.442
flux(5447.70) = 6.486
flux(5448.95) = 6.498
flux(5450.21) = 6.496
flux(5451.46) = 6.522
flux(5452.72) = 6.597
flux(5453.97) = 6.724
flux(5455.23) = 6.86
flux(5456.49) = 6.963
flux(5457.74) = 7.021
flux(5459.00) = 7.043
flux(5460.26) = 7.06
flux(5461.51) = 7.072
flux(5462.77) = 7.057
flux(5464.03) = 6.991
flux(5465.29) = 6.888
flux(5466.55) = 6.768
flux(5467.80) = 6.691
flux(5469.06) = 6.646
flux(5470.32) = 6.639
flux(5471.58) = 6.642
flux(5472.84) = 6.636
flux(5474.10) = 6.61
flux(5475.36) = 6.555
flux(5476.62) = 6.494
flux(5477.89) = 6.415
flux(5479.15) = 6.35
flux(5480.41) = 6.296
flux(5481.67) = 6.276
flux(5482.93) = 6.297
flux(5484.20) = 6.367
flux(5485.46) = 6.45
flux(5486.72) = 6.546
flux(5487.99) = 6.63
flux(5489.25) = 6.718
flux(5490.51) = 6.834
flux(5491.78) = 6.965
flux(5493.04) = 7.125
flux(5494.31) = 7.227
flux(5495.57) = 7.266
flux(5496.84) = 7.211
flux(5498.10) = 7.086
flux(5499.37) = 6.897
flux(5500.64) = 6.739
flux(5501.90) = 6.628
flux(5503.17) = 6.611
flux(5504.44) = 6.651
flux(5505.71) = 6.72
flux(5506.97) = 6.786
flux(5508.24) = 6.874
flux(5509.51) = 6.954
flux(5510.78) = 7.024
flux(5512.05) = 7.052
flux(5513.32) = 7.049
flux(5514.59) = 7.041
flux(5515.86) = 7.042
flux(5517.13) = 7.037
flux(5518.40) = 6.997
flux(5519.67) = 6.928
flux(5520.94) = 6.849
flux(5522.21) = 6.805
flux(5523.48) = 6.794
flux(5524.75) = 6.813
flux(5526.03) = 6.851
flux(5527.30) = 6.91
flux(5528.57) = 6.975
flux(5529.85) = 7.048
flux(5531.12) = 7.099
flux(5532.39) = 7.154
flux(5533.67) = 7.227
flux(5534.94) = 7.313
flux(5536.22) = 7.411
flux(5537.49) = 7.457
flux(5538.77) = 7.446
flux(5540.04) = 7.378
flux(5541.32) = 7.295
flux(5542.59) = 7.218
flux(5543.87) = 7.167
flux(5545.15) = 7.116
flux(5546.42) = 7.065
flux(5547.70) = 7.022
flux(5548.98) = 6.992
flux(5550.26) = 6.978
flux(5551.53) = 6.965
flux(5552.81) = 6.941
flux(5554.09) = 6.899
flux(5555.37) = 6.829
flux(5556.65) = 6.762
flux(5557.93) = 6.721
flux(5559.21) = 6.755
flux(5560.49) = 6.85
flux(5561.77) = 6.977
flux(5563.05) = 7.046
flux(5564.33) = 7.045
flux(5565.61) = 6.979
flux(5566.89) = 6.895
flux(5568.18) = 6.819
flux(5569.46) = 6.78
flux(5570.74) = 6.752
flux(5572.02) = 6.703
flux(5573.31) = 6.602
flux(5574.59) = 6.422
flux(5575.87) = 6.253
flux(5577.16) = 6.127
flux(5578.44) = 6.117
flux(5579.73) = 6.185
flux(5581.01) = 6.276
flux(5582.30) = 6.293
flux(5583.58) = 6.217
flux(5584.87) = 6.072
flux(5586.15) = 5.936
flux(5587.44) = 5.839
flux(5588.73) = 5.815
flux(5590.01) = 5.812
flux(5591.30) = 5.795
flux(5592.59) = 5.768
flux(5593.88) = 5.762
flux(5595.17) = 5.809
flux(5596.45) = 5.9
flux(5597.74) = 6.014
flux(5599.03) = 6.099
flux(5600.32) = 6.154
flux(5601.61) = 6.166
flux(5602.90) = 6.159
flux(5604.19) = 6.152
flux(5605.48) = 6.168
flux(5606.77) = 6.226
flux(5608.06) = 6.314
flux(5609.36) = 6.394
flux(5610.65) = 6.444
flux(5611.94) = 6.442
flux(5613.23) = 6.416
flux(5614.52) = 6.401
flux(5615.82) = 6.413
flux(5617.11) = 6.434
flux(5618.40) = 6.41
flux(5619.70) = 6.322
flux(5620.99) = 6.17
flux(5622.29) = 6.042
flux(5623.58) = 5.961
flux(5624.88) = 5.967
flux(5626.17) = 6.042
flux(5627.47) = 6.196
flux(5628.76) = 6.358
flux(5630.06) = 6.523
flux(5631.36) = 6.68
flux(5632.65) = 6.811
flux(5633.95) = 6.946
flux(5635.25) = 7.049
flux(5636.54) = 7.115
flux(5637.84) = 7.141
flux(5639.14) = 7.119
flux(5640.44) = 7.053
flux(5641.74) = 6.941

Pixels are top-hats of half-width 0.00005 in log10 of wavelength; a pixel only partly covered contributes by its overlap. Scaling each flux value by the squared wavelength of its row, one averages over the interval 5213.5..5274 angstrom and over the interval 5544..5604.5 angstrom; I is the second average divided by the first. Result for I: 1.13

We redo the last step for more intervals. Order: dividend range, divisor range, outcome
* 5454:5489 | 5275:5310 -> 1.10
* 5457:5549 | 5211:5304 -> 1.17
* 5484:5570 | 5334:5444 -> 1.16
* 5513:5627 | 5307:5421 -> 1.12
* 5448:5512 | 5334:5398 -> 1.13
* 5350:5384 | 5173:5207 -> 1.03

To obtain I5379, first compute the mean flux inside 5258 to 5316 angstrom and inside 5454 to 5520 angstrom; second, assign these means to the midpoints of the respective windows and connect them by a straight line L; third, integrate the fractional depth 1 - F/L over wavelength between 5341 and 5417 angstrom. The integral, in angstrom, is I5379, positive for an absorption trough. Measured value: 4.5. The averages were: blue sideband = 6.51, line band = 6.24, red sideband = 6.8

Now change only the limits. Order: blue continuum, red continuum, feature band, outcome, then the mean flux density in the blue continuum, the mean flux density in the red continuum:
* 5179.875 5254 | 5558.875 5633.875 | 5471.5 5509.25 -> -2.2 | 6.35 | 6.32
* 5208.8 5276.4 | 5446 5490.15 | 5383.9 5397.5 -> 0.7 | 6.41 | 6.65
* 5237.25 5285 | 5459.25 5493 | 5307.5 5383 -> 1.9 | 6.53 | 6.66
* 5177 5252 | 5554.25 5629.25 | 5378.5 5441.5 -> -0.4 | 6.35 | 6.33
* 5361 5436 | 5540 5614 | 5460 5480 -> -1.0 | 6.32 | 6.49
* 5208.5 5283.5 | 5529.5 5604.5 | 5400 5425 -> 0.6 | 6.42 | 6.62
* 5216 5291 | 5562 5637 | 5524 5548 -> -3.1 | 6.43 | 6.33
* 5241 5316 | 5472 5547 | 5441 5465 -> 0.4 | 6.53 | 6.89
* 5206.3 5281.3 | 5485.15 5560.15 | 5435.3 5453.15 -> 1.0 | 6.4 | 6.97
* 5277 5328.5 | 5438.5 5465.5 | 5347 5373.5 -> 1.4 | 6.58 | 6.67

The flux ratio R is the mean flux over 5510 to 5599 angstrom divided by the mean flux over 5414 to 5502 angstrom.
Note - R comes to 1.01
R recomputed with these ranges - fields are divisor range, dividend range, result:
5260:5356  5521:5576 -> 1.07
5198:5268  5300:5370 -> 1.02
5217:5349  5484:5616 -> 1.03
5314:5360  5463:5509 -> 1.03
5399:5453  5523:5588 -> 1.06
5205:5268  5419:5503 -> 1.05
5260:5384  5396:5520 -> 1.03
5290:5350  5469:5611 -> 1.02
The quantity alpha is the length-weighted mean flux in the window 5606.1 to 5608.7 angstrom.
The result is 6.27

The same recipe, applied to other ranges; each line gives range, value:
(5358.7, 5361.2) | 6.54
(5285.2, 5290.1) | 6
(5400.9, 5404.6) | 6.21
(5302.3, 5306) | 6.73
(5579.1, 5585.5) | 6.21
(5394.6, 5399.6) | 6.17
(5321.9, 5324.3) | 6.94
